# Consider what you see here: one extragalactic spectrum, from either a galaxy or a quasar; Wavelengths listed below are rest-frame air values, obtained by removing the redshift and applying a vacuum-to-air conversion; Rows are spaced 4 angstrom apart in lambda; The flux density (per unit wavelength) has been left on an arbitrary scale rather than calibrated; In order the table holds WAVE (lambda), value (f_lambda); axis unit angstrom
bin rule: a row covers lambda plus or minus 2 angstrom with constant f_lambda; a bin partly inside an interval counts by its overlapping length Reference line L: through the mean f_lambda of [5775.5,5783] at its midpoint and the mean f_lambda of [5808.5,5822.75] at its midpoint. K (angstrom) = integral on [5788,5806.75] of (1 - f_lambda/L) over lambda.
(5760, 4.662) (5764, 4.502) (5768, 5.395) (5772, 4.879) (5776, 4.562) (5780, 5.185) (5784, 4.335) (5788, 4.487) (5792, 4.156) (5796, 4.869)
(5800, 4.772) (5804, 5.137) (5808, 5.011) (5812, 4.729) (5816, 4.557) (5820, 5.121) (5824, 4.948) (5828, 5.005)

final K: 0.5 angstrom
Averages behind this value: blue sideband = 4.86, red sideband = 4.83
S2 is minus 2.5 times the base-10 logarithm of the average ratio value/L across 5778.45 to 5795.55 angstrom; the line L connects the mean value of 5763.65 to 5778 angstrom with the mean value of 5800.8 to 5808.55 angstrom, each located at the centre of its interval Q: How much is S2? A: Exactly 0.09 mag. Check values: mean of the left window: 4.87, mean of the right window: 5.04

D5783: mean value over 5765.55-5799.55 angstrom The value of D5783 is 4.73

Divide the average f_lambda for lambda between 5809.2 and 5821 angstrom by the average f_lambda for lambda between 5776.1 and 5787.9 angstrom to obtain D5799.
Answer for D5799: 1.0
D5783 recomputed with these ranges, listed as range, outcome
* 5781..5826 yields 4.75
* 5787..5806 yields 4.69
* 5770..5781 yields 4.85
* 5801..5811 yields 5.01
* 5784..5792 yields 4.37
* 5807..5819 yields 4.77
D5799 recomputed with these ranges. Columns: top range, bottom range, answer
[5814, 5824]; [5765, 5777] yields 0.98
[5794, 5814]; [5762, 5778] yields 1.01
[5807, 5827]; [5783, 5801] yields 1.08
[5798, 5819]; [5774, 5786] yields 1.03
